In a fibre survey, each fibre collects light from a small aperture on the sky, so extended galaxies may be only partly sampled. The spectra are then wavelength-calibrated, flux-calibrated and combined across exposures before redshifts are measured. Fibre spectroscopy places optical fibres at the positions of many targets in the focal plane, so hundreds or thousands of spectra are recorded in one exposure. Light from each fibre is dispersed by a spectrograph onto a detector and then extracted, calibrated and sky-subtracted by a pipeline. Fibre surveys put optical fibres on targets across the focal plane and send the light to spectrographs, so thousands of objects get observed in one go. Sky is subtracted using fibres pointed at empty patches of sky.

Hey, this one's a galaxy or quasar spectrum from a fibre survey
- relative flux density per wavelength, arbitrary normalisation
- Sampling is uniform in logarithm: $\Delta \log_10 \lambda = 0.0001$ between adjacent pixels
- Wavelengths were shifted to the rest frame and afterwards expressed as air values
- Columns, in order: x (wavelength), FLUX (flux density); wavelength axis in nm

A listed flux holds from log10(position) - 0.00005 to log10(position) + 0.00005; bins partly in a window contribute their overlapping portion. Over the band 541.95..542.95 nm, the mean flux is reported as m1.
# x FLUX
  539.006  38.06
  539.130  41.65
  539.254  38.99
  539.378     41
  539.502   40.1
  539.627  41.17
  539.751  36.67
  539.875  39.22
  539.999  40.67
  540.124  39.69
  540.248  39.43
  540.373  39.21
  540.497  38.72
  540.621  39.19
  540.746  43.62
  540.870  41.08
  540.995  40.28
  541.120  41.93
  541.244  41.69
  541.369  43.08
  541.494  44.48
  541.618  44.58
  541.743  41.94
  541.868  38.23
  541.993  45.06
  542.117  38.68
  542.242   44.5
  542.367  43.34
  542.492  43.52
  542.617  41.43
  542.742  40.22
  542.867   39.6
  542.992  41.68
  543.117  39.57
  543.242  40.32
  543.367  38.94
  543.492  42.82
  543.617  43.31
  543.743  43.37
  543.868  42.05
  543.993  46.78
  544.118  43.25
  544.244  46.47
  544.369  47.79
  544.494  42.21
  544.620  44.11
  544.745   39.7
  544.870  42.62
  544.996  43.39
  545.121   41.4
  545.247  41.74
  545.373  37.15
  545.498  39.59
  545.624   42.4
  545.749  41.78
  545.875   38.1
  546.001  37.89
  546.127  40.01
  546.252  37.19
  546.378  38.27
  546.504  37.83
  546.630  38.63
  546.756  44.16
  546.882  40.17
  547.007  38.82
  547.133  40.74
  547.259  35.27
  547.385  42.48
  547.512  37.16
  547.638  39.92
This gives 42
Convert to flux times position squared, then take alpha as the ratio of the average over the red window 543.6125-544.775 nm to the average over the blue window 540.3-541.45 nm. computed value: 1.1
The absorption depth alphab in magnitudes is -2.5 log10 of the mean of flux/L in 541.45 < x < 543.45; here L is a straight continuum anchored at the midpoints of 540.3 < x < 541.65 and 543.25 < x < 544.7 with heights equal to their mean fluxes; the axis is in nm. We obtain 0.02 mag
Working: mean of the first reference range 41.5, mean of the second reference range 43.6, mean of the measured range 41.6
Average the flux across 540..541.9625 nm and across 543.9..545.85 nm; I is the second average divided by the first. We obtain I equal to 1.03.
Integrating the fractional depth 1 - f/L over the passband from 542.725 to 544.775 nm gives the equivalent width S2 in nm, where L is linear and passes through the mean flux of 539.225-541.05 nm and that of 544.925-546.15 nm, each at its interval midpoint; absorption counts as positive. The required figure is -0.12 nm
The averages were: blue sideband 40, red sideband 40.3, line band 42.6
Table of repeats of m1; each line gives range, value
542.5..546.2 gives 41.7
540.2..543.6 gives 41.4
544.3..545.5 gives 42.1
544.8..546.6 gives 39.9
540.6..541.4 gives 41.6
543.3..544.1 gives 42.9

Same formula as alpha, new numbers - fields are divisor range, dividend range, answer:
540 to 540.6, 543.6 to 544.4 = 1.15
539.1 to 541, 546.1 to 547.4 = 1.01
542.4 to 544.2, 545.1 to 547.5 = 0.95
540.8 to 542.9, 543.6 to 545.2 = 1.05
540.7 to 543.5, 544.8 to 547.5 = 0.97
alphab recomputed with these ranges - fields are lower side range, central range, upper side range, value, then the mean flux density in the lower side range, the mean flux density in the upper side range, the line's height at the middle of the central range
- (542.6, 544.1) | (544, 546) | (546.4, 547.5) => -0.04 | 41.7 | 39.6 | 40.7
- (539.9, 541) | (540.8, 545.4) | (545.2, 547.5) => -0.06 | 40.2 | 39.5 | 39.9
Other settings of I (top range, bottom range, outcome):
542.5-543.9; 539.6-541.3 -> 1.03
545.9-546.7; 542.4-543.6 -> 0.93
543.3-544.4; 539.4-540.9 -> 1.10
